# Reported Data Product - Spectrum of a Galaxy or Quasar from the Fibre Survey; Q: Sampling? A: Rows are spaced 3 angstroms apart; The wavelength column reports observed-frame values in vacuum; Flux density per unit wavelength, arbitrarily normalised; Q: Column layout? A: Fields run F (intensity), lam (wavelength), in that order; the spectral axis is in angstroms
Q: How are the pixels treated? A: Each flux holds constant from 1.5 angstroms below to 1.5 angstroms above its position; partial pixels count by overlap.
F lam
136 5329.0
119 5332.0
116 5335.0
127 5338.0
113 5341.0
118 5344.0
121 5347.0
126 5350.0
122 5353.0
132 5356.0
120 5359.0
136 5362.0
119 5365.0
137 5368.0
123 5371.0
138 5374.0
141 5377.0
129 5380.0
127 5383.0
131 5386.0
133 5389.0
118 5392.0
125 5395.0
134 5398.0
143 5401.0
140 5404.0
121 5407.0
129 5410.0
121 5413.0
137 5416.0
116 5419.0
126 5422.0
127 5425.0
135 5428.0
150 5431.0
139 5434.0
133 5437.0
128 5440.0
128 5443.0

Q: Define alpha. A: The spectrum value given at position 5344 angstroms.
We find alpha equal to 118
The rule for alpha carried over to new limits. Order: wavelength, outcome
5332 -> 119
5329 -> 136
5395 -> 125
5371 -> 123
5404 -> 140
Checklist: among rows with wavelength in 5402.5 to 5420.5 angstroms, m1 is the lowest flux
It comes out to 116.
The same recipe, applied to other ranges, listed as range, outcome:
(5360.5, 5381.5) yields 119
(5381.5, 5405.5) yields 118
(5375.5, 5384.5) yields 127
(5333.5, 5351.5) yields 113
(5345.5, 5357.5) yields 121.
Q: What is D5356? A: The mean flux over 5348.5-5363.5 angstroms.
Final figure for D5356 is 127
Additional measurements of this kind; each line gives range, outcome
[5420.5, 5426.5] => 126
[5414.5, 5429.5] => 128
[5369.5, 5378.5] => 134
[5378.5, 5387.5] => 129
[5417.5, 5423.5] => 121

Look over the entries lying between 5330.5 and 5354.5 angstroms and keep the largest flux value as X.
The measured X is 127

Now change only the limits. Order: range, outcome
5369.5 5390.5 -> 141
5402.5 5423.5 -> 140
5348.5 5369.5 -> 137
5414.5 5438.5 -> 150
